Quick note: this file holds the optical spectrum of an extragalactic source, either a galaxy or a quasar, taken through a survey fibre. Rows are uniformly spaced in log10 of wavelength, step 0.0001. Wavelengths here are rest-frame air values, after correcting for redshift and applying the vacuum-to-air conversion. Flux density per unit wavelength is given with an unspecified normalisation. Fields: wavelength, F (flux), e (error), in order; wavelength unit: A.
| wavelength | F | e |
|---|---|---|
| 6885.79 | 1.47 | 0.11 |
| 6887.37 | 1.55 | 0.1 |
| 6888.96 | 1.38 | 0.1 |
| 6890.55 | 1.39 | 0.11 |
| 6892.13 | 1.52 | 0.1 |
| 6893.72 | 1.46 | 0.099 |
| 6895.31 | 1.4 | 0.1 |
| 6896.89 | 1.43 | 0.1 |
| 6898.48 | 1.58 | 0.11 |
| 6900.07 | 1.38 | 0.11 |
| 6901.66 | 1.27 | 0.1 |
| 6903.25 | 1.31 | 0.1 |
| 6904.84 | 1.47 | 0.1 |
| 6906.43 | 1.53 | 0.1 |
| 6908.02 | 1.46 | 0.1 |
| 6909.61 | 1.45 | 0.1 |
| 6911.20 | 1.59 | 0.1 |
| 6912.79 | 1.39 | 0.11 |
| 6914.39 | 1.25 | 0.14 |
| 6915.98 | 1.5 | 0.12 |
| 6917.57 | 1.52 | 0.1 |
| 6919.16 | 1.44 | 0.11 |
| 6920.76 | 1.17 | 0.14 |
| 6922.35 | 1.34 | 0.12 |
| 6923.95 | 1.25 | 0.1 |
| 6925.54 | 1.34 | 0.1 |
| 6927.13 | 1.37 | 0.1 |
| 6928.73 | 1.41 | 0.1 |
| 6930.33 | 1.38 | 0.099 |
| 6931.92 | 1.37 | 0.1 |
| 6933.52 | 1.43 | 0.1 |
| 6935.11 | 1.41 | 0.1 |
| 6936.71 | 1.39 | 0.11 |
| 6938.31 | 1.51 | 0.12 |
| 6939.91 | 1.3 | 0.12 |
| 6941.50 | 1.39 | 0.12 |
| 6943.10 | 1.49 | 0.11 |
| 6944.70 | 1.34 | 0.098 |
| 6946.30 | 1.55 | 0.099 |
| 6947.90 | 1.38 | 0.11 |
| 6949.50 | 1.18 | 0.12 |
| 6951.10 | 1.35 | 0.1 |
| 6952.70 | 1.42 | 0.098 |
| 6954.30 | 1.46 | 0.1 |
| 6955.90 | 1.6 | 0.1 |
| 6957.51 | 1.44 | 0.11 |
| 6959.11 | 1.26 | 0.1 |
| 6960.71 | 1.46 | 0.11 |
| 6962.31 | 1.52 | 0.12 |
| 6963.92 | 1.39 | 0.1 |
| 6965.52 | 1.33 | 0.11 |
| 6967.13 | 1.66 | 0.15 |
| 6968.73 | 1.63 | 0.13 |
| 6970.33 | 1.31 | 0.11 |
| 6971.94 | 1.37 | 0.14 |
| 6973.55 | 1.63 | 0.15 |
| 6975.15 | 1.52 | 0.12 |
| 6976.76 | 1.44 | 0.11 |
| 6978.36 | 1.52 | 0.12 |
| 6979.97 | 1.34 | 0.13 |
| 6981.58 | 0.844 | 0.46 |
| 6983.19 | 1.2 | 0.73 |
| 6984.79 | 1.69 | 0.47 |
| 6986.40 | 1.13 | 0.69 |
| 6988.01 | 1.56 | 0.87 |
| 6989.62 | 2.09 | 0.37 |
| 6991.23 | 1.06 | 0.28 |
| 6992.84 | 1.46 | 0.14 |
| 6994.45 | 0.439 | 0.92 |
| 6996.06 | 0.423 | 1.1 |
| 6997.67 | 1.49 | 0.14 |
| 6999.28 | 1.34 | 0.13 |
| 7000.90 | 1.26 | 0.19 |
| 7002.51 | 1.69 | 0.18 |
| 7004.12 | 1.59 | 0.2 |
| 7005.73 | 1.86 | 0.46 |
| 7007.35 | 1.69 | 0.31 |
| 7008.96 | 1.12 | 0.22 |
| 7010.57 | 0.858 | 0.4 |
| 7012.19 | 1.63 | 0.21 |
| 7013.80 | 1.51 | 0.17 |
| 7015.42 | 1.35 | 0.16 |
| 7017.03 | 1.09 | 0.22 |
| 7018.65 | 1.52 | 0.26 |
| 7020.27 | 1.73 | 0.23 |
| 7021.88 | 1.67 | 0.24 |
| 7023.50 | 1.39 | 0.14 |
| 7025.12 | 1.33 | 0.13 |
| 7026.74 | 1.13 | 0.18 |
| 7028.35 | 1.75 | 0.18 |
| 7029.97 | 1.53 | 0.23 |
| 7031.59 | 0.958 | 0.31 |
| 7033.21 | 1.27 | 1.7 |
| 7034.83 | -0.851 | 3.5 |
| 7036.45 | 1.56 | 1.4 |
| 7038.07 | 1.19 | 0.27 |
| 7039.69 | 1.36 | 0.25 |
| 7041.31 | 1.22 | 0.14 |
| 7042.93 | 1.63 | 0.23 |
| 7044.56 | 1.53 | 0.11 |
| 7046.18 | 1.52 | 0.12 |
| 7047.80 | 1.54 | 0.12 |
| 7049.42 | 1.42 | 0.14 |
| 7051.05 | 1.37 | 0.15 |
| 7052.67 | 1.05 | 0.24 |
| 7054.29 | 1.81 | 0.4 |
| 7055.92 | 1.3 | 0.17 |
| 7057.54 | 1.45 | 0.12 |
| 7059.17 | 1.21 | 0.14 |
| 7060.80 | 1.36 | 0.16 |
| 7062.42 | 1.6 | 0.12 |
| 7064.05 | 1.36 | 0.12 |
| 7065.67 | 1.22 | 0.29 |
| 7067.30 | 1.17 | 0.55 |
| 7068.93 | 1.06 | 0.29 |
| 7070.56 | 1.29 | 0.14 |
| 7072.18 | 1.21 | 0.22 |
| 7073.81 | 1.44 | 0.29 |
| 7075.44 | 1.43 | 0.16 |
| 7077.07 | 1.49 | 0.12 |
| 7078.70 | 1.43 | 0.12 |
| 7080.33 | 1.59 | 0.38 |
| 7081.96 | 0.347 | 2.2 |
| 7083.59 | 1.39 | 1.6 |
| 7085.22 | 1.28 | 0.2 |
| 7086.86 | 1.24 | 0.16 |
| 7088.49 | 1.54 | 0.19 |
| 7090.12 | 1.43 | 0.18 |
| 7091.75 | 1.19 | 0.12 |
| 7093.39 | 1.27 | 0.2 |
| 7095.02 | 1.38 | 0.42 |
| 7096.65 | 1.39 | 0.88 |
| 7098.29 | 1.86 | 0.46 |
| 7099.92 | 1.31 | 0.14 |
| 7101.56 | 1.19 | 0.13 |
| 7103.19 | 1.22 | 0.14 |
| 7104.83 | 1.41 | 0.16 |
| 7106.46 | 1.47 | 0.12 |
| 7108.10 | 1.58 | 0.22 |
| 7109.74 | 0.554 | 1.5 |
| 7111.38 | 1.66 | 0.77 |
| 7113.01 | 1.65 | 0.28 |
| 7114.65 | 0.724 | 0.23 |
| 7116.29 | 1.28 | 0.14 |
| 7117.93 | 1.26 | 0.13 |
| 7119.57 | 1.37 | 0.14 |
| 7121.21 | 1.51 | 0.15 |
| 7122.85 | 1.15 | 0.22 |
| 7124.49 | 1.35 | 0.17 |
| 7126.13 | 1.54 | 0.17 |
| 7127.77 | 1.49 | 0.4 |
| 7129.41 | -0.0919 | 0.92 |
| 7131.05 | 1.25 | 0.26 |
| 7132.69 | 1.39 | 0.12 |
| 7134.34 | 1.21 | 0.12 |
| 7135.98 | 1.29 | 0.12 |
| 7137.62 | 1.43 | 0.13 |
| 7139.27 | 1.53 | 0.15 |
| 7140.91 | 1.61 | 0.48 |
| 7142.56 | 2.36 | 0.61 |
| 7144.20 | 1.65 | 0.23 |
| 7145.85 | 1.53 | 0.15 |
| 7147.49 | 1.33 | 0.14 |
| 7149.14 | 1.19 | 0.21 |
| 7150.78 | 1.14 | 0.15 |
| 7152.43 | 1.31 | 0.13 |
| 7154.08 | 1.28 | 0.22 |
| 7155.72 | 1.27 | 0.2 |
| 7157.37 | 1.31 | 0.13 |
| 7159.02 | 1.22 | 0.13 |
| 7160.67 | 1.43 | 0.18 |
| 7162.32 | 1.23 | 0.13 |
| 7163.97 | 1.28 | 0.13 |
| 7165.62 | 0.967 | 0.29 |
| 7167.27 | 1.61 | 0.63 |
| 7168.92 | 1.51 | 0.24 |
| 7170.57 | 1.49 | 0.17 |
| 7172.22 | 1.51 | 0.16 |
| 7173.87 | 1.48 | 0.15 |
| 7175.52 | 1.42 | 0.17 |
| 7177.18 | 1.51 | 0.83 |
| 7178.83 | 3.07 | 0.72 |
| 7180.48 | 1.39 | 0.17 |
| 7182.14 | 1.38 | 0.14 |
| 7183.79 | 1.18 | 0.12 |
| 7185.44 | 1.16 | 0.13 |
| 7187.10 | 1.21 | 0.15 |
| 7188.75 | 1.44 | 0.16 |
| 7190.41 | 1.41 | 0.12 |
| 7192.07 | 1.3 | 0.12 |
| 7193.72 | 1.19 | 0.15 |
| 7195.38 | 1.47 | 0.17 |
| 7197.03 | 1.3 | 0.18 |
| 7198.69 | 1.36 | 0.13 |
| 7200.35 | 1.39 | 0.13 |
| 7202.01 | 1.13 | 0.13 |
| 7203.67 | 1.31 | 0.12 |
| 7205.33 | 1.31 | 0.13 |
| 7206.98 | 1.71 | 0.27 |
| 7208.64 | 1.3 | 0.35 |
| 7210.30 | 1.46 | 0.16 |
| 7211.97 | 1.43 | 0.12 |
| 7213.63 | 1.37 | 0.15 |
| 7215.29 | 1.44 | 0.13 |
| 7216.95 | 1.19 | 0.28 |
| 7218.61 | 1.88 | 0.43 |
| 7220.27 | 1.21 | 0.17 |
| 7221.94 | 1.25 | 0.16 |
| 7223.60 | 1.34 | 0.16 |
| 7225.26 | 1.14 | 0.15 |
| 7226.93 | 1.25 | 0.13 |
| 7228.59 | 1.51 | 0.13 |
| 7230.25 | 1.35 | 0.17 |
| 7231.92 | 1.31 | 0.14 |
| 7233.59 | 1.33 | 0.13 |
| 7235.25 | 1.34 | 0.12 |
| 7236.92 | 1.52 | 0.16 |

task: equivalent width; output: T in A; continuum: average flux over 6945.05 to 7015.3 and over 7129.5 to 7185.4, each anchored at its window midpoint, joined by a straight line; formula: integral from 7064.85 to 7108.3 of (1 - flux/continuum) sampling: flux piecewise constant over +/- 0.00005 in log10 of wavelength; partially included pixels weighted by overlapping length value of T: 2.6 A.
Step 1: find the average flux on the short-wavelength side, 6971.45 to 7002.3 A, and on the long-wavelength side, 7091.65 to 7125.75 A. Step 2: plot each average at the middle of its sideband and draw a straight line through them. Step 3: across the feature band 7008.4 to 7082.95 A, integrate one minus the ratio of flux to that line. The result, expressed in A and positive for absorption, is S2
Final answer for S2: 0.66 A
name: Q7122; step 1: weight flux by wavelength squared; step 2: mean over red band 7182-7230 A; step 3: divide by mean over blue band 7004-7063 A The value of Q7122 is 1.0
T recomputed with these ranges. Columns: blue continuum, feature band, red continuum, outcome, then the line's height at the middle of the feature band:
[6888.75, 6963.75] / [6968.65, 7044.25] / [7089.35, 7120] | 2.4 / 1.37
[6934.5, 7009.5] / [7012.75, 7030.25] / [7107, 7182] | -0.8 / 1.39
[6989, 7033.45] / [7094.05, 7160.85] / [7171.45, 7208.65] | 3.3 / 1.41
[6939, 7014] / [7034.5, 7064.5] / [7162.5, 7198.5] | 1.6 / 1.4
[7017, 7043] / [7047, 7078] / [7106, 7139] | -2.5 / 1.26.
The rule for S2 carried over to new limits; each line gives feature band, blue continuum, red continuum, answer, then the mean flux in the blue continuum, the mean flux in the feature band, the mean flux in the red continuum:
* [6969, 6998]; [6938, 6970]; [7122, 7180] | 2.4 A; 1.43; 1.31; 1.41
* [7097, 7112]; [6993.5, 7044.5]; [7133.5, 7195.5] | 0.1 A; 1.29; 1.36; 1.43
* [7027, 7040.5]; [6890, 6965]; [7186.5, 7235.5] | 2.8 A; 1.41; 1.1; 1.36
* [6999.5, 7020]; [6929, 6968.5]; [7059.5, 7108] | -0.8 A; 1.42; 1.44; 1.33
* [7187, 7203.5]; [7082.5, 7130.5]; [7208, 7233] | 0.3 A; 1.29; 1.32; 1.36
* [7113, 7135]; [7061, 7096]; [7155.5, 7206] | 2.3 A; 1.3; 1.2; 1.4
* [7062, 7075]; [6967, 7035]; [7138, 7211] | 0.8 A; 1.35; 1.29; 1.42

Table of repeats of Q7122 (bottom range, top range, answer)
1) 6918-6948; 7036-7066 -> 1.05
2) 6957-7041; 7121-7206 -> 1.08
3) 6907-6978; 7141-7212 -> 1.07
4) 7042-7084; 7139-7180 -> 1.13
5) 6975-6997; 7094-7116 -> 1.10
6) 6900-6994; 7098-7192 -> 1.03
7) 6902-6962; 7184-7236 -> 1.04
